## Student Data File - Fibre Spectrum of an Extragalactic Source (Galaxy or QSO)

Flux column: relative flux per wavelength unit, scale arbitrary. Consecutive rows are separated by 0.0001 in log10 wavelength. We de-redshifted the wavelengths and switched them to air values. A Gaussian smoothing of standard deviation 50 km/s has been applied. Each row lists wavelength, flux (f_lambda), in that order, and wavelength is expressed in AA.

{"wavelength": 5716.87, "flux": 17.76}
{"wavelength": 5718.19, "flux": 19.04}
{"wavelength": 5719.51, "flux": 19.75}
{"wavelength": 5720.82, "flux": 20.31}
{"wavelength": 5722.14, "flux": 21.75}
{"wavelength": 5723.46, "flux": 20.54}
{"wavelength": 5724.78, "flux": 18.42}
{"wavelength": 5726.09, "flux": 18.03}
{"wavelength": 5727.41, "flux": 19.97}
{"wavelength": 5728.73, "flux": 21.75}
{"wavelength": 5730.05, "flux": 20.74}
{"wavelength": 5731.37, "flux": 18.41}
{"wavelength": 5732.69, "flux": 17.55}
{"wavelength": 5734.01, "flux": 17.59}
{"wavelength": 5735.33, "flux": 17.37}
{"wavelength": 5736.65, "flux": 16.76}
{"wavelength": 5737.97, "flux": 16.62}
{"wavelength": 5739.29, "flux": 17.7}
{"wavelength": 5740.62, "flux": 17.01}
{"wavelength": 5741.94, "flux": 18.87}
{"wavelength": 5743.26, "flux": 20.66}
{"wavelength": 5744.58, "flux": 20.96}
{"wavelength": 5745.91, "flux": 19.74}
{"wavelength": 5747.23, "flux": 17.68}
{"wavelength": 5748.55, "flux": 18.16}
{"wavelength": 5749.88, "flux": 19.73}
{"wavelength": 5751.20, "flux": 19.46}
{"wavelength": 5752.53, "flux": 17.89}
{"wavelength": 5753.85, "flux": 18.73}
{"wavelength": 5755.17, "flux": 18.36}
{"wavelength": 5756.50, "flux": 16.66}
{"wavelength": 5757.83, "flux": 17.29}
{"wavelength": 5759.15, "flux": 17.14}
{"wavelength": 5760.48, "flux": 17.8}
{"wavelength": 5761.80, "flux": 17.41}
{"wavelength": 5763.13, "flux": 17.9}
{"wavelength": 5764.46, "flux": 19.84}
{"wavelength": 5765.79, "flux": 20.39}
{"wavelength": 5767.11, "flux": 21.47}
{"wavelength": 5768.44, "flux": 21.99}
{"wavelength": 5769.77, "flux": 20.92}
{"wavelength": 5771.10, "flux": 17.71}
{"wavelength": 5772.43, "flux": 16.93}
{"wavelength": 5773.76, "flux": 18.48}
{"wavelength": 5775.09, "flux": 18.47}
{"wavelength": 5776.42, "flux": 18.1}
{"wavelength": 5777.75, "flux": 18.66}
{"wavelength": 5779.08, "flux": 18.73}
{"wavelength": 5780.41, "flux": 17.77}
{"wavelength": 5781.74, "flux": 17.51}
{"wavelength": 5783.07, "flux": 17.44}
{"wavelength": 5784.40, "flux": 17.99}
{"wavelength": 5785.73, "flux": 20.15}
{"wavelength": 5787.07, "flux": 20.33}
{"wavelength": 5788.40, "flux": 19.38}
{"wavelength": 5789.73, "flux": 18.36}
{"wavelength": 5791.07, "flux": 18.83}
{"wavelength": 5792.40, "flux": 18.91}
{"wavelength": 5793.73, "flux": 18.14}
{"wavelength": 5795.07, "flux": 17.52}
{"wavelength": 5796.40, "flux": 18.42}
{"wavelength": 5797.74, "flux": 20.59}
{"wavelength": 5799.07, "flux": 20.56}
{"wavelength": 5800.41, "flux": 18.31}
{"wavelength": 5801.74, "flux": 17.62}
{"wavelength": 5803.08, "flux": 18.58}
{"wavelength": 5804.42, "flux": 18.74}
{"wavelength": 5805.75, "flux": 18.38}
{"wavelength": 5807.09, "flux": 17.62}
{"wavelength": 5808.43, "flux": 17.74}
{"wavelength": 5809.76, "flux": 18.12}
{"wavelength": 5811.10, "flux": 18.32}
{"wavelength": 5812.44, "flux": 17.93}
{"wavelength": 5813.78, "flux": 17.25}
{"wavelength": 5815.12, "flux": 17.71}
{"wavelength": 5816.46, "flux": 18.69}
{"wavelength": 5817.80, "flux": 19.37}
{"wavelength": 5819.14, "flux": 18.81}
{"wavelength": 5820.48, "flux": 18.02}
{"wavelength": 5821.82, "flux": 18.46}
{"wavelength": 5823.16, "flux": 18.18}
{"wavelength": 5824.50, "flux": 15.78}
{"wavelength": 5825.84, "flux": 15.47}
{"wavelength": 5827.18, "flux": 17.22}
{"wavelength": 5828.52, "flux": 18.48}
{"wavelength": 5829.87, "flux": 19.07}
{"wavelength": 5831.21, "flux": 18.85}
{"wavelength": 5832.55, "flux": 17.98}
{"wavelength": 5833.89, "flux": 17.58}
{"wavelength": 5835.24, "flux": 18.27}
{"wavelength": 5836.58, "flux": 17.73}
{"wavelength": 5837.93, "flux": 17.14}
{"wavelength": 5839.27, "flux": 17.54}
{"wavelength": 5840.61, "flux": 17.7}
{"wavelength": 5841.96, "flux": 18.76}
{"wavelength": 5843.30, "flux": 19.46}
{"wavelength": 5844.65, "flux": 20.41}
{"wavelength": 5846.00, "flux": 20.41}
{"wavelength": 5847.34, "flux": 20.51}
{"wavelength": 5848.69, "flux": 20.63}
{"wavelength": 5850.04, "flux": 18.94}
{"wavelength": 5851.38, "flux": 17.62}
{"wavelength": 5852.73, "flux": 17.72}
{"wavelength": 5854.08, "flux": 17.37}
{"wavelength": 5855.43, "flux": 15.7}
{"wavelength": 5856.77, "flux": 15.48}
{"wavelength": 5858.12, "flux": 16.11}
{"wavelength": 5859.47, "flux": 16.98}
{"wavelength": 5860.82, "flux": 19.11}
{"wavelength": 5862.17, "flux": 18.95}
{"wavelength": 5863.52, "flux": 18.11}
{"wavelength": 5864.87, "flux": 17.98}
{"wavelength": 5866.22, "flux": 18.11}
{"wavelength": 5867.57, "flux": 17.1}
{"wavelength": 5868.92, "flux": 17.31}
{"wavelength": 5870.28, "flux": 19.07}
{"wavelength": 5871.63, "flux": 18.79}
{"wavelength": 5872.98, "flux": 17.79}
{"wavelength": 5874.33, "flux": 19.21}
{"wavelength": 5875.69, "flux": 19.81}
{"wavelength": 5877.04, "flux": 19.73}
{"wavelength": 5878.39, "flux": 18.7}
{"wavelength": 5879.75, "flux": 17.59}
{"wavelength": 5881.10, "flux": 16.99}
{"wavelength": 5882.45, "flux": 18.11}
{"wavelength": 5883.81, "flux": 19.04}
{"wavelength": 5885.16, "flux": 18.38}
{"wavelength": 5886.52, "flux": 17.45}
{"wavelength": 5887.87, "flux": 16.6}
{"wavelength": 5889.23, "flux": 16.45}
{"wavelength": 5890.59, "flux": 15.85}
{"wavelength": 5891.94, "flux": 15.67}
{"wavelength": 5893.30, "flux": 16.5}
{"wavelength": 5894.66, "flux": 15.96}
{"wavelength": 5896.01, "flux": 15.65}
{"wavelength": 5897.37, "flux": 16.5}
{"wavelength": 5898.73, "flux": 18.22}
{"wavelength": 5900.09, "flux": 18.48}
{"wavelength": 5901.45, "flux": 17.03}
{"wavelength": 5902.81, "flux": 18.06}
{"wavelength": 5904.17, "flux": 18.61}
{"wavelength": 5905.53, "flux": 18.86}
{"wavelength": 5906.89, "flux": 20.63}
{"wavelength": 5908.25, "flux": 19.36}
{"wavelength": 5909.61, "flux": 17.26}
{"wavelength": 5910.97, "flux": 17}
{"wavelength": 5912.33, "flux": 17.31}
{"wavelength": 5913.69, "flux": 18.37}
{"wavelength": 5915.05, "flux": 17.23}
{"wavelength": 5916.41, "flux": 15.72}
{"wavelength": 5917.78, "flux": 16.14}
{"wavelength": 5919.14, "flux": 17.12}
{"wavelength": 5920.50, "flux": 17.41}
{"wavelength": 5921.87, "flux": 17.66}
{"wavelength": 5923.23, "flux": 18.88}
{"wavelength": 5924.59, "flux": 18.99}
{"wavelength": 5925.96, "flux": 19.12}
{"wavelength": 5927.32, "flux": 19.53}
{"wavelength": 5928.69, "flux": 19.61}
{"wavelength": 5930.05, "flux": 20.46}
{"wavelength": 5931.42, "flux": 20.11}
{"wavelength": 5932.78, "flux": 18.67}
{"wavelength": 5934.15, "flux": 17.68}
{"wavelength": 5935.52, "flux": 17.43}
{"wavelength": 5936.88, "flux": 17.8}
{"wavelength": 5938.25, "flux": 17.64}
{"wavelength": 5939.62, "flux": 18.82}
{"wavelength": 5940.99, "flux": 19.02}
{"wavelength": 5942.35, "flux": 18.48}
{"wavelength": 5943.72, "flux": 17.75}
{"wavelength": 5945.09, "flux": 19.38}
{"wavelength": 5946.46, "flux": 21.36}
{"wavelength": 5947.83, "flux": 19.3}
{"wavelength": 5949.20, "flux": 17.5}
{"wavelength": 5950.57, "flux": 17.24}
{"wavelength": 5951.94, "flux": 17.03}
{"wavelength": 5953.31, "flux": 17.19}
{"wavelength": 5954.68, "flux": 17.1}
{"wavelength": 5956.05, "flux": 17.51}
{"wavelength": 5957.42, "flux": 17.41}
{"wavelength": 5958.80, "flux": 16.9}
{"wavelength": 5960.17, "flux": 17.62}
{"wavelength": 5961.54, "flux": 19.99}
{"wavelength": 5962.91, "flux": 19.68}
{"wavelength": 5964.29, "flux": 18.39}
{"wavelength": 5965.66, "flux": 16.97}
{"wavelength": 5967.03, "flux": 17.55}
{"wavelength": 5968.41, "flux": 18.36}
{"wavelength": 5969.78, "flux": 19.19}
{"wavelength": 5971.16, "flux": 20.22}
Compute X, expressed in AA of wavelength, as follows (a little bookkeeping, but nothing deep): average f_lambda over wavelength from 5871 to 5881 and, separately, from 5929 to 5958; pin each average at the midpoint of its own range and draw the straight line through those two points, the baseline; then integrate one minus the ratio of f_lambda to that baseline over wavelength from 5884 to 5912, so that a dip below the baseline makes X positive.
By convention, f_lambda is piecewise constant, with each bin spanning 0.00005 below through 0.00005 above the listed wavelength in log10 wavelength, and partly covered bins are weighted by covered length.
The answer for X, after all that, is 1.7 AA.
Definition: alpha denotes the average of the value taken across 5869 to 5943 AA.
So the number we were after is 18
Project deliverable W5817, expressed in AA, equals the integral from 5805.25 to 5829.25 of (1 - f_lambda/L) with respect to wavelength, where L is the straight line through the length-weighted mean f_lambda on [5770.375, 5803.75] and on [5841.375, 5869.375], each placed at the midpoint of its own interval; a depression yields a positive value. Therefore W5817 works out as 0.7 AA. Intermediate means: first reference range 18.5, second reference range 18.2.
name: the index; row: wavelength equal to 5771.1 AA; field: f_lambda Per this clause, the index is 17.71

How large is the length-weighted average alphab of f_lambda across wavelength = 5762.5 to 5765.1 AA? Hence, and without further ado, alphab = 18.9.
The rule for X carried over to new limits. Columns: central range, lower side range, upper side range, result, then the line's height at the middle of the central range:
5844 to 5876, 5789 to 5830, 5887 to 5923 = -0.97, 17.7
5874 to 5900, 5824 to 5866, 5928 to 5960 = 0.95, 18.2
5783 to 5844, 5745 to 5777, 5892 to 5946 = 0.59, 18.5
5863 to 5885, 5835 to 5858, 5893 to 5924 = -0.46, 18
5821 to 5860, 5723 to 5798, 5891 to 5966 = 0.81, 18.4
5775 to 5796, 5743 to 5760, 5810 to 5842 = -0.27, 18.3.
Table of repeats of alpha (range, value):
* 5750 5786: 18.6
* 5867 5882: 18.4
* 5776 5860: 18.3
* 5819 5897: 17.9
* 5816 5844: 18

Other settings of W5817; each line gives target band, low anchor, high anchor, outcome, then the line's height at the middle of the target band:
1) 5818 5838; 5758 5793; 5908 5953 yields 0.8 AA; 18.6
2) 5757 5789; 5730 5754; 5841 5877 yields -0.5 AA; 18.4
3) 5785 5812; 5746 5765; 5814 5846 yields -0.8 AA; 18.2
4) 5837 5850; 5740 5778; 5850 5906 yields -0.8 AA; 18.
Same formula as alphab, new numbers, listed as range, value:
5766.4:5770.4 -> 21.5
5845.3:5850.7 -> 20.1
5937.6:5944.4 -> 18.4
